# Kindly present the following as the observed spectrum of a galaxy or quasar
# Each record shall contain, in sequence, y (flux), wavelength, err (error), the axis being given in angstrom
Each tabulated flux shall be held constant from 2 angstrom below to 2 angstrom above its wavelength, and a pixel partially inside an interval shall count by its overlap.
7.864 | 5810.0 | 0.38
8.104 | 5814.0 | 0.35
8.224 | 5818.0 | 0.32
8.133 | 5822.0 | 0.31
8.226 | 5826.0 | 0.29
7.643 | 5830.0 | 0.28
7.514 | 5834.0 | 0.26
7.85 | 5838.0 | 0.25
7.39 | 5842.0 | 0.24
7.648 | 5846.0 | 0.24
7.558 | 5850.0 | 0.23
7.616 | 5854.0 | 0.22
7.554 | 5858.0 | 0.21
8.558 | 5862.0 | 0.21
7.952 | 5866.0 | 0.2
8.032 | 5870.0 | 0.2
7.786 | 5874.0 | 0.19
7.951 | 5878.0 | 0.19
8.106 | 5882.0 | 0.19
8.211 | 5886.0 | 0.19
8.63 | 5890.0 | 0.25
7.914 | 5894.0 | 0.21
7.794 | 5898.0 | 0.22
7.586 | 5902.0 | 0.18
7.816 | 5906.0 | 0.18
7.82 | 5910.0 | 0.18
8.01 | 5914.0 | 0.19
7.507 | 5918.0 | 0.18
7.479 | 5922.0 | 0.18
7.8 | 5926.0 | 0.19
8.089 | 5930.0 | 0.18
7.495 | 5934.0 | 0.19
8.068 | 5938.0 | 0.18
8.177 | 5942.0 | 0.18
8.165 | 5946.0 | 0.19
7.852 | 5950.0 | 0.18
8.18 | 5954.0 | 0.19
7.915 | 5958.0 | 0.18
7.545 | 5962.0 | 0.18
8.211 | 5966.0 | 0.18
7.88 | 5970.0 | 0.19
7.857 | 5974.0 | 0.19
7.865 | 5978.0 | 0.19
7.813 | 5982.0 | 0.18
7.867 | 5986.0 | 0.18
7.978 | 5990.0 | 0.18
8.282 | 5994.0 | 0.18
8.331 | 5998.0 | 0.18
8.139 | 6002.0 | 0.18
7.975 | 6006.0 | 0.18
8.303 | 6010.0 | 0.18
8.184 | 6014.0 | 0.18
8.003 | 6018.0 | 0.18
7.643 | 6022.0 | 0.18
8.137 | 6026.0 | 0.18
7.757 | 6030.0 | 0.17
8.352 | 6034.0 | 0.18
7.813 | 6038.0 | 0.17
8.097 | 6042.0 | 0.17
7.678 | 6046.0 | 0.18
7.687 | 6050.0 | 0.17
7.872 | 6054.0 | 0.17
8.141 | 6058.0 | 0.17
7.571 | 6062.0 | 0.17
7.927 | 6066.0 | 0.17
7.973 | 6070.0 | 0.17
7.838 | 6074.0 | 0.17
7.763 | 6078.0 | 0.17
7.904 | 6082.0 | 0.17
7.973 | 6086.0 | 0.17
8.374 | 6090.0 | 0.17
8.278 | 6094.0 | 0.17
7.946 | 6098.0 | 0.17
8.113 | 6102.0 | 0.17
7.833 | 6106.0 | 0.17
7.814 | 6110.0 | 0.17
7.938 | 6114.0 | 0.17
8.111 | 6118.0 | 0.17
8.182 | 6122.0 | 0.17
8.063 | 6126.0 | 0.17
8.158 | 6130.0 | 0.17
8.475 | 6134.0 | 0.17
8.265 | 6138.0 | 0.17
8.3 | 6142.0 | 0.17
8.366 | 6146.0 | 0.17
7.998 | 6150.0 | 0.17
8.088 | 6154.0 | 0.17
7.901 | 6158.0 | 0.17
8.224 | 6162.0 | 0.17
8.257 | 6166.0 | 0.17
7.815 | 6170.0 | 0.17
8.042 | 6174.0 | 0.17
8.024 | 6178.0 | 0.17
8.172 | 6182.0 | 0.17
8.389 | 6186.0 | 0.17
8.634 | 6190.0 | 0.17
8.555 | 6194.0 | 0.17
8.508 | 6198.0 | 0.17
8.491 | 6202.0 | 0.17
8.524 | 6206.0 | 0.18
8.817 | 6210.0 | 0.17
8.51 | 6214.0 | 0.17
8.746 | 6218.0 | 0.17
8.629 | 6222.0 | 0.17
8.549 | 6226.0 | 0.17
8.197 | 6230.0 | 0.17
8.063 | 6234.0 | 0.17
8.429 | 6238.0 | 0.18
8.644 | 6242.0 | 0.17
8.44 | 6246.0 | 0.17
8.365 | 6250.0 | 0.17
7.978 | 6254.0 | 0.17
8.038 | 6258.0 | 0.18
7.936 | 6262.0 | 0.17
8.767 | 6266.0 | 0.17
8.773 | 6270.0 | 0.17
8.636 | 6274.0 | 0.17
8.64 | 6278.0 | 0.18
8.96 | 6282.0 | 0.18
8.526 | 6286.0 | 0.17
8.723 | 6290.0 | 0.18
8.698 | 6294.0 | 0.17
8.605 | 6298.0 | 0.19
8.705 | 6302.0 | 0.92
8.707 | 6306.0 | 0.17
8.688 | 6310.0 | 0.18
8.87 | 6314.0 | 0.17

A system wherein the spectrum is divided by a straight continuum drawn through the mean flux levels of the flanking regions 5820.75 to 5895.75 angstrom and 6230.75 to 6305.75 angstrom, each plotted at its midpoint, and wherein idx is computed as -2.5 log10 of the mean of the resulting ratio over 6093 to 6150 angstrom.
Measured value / 0.02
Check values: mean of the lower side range 7.91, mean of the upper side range 8.5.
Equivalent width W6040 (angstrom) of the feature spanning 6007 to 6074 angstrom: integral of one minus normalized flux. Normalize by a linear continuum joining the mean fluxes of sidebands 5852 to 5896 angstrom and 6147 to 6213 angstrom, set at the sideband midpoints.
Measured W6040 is 1.8 angstrom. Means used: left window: 8.03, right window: 8.28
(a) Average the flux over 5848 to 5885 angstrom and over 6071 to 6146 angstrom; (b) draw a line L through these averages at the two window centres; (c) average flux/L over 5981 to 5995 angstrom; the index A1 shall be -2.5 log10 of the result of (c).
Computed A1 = 0.003 mag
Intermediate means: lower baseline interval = 7.91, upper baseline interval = 8.08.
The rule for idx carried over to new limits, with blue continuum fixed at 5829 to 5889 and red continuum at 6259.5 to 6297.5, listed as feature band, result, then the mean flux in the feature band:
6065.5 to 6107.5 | 0.036 mag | 8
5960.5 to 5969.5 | 0.019 mag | 7.9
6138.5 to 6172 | 0.035 mag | 8.13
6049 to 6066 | 0.050 mag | 7.84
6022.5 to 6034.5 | 0.022 mag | 7.99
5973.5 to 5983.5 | 0.030 mag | 7.84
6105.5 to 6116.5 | 0.058 mag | 7.88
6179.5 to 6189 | 0.018 mag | 8.3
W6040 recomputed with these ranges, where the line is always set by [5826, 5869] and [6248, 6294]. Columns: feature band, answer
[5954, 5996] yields 0.25 angstrom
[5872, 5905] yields -0.68 angstrom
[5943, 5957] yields -0.22 angstrom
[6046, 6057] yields 0.43 angstrom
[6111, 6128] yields 0.36 angstrom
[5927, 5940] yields 0.05 angstrom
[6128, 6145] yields -0.09 angstrom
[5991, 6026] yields -0.29 angstrom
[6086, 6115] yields 0.56 angstrom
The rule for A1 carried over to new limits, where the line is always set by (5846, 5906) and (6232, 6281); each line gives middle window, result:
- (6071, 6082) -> 0.05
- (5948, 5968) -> 0.01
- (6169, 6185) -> 0.03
